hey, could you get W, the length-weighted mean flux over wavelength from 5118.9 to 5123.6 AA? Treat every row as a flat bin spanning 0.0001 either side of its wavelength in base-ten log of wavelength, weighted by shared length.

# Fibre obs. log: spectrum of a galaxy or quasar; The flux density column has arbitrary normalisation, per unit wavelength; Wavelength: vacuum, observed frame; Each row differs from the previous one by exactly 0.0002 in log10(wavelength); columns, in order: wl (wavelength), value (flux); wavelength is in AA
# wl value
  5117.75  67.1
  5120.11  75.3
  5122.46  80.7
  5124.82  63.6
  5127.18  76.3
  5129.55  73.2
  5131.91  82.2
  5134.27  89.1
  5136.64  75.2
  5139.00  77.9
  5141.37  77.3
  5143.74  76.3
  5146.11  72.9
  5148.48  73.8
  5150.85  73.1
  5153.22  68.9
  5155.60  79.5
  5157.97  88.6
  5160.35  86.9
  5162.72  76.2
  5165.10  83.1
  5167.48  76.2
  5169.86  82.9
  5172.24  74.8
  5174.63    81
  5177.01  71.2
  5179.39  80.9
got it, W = 78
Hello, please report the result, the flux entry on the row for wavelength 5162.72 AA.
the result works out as 76.2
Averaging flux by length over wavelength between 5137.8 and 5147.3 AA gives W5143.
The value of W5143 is 76.1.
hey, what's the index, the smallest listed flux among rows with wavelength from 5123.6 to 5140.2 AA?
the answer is 63.6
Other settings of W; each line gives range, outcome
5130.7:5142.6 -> 80.3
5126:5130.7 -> 74.6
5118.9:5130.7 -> 73.8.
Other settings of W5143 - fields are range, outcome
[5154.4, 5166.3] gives 82.8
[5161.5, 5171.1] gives 79.7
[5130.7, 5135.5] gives 85.5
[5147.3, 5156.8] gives 73.9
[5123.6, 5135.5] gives 76.8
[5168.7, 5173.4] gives 78.9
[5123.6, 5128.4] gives 69.9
